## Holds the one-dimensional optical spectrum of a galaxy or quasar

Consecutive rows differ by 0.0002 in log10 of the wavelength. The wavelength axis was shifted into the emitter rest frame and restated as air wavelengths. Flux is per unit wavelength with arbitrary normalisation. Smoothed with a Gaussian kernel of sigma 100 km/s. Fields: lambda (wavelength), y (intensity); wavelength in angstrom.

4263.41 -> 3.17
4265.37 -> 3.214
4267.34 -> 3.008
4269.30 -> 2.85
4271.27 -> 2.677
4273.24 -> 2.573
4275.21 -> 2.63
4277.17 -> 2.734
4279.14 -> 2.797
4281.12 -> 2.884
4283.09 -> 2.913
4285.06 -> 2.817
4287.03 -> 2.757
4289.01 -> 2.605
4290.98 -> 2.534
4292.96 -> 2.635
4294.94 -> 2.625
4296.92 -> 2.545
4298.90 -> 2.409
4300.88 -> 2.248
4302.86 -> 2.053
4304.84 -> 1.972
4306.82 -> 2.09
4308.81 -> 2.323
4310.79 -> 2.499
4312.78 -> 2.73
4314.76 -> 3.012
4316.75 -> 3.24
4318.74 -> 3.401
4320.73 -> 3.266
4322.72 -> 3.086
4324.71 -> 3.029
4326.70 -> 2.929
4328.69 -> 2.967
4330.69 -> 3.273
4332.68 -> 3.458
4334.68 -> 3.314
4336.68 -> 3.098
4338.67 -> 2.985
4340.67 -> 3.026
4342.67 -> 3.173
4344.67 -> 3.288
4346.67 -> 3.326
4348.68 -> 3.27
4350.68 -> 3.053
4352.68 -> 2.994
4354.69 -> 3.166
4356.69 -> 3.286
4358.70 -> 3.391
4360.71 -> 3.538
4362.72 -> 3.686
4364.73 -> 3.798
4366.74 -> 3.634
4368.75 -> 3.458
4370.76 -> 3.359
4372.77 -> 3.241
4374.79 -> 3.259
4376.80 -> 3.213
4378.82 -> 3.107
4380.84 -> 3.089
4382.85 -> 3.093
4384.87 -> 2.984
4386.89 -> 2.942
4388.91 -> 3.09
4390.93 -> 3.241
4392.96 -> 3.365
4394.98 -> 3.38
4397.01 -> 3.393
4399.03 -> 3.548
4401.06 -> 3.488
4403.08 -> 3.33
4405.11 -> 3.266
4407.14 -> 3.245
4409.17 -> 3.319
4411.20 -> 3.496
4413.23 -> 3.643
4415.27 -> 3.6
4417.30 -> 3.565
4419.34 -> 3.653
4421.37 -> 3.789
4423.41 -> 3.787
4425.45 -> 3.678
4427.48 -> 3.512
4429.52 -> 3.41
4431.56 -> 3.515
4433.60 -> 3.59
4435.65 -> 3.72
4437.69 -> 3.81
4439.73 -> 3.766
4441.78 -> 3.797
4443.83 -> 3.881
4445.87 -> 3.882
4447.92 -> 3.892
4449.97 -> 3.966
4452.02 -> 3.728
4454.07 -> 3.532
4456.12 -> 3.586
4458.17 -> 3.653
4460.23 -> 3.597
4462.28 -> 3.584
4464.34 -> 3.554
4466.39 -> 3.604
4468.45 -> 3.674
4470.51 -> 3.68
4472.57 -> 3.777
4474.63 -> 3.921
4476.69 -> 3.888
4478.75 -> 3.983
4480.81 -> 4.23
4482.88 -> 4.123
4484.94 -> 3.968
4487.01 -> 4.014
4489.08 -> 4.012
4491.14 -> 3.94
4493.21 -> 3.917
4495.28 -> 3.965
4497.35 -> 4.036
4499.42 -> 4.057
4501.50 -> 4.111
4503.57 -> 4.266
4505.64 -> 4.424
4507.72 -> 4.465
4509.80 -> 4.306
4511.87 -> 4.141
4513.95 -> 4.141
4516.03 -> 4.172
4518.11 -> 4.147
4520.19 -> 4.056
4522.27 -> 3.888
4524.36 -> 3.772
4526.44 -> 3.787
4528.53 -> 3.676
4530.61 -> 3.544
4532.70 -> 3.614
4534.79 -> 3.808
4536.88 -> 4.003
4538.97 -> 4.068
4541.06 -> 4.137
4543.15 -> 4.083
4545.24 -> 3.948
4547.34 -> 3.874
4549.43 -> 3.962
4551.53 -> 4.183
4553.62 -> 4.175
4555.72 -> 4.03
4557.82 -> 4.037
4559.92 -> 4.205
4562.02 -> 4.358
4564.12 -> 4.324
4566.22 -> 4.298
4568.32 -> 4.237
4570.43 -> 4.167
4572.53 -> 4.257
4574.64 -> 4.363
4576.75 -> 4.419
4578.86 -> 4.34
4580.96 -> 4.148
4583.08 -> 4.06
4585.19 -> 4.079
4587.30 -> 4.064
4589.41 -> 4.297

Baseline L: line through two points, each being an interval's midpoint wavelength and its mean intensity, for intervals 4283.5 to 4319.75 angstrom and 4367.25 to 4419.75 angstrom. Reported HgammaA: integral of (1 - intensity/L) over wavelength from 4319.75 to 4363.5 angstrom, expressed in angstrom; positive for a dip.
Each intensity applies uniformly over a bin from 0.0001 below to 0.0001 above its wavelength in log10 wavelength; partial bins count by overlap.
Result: -4.5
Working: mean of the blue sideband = 2.59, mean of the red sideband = 3.32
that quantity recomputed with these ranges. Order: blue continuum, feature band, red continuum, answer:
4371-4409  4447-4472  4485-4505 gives 0.6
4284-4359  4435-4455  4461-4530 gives -0.8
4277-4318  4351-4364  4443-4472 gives -1.4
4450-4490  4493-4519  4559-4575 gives -1.3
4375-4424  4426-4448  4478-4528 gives -0.5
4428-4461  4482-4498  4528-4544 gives -0.9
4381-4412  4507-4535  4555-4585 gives -0.1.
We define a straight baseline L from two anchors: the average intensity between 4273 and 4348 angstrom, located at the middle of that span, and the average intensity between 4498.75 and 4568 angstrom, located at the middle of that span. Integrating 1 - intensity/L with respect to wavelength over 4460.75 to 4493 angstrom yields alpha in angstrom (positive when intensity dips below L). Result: -0.9 angstrom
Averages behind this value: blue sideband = 2.83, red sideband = 4.06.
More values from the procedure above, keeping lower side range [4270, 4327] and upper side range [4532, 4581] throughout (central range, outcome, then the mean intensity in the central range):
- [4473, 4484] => -1.0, 4.02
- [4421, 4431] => -0.6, 3.62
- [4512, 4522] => -0.5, 4.11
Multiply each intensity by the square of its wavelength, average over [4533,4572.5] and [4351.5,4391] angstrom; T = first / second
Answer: 1.36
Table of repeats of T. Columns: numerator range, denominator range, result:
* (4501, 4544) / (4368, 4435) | 1.26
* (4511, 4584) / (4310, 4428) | 1.34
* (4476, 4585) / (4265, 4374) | 1.51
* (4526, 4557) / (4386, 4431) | 1.21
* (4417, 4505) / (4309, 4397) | 1.25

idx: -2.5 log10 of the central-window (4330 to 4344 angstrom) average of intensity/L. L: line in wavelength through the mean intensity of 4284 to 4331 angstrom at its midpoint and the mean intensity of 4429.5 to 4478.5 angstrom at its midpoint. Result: -0.101 mag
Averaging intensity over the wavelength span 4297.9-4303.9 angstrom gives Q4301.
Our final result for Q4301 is 2.24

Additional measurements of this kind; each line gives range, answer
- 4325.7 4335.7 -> 3.19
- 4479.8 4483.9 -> 4.17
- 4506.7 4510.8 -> 4.38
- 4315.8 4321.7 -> 3.3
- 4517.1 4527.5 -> 3.93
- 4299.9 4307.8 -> 2.09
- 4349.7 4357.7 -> 3.13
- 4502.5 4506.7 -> 4.35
